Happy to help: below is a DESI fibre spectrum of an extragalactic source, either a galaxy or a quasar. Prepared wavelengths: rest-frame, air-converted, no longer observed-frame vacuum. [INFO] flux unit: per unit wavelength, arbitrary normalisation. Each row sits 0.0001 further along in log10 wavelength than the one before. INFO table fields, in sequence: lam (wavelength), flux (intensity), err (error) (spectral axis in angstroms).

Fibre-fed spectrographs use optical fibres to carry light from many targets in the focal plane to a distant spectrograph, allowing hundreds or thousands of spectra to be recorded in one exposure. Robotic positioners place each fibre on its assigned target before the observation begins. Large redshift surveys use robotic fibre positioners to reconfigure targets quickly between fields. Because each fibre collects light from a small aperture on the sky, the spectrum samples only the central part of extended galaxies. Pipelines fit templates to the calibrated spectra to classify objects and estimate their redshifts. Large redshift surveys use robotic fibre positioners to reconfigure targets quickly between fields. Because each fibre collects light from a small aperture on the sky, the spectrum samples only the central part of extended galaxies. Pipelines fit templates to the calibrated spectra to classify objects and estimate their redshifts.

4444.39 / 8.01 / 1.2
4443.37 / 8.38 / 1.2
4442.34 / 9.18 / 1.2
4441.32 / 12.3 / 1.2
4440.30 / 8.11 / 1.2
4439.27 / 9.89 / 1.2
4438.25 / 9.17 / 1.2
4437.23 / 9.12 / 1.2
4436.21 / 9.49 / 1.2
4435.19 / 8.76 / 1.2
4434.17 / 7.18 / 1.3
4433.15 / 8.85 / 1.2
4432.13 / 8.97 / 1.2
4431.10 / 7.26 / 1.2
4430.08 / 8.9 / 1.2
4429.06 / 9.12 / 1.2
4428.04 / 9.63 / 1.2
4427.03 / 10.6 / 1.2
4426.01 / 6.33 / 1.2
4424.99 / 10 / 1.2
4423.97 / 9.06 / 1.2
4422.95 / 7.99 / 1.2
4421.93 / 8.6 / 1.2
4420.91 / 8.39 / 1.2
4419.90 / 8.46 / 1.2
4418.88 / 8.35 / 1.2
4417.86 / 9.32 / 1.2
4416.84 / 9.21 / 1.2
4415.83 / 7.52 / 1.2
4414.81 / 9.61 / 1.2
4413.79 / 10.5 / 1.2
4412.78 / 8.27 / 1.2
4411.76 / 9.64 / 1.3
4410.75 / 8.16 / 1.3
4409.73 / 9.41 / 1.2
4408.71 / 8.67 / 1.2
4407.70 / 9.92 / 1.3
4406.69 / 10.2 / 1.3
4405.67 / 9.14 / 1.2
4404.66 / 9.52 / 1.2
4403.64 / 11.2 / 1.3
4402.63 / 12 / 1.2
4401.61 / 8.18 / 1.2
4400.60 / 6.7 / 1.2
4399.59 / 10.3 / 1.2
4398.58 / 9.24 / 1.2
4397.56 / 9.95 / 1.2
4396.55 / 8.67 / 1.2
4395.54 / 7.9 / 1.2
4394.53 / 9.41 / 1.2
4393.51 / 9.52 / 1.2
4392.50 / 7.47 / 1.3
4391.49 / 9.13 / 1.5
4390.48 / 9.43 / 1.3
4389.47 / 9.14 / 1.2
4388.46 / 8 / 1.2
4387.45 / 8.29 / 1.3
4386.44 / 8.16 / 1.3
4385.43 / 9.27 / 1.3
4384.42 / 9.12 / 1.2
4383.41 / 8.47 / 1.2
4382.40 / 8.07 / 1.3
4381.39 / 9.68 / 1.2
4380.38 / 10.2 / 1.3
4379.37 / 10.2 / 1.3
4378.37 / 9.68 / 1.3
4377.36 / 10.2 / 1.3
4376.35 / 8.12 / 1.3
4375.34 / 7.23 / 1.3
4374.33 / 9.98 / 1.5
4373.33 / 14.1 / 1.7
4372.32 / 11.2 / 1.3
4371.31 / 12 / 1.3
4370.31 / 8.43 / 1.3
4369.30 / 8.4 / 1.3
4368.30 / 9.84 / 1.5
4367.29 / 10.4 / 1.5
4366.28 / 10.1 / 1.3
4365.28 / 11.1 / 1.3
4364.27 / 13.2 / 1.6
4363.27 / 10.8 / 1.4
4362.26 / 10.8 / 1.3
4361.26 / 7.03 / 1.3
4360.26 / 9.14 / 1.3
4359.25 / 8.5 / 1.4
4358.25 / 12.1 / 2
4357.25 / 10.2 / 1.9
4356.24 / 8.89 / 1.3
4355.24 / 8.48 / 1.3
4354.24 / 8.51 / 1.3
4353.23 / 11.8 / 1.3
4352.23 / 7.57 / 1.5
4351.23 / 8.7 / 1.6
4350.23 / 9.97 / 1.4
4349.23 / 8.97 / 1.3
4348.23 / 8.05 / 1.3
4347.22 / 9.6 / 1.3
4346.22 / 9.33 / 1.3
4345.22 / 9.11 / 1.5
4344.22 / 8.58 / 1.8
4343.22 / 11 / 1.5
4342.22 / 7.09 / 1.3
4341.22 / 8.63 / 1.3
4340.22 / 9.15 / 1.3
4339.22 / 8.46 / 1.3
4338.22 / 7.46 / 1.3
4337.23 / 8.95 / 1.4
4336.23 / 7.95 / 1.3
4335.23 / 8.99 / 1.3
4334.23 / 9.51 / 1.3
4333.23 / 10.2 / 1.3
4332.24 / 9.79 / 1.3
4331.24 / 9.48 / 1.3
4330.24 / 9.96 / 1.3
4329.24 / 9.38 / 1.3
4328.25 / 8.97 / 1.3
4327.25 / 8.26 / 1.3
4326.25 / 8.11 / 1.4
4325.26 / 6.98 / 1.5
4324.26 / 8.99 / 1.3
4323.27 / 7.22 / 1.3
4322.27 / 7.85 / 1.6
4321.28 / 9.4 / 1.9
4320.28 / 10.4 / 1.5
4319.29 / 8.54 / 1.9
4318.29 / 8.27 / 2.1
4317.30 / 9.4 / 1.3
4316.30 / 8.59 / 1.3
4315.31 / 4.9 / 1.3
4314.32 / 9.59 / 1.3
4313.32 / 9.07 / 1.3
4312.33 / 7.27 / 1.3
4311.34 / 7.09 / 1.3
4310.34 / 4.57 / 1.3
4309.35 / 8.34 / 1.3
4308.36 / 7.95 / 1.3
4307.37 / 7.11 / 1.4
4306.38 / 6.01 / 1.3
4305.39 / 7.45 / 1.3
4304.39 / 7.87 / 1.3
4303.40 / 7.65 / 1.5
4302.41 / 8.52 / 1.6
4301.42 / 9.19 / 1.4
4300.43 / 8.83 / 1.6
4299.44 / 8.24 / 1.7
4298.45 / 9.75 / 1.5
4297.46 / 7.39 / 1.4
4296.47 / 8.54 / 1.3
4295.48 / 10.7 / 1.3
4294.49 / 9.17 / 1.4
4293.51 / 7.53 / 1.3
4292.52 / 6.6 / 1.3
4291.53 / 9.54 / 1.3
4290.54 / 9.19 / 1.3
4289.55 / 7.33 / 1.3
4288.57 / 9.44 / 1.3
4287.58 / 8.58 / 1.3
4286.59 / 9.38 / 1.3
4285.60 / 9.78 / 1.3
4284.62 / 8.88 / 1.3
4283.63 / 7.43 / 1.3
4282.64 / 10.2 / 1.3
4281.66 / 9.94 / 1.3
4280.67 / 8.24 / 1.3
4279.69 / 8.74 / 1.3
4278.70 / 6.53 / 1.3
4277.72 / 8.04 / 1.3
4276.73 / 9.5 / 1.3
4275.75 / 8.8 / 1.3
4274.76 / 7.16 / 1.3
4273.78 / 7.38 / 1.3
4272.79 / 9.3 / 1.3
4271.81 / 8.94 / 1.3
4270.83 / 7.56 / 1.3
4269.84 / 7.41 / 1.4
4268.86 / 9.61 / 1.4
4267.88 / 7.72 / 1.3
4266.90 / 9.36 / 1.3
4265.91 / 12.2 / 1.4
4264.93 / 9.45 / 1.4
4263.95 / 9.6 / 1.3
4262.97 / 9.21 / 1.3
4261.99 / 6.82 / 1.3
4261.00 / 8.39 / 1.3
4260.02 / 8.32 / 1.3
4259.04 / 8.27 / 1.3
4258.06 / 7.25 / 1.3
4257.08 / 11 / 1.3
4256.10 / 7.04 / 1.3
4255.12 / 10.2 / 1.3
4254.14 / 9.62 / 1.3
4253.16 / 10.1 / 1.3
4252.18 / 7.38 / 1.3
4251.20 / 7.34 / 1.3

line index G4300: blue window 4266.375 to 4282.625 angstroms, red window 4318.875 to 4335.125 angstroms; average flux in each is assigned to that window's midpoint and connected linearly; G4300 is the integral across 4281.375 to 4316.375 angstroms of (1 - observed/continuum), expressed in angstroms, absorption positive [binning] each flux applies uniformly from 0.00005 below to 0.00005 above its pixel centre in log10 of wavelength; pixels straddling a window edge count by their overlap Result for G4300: 1.69 angstroms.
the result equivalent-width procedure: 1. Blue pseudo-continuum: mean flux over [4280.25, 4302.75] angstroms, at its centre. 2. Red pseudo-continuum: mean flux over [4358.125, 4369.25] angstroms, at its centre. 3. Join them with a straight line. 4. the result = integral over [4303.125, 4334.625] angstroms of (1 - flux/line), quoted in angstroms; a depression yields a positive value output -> 3.6 angstroms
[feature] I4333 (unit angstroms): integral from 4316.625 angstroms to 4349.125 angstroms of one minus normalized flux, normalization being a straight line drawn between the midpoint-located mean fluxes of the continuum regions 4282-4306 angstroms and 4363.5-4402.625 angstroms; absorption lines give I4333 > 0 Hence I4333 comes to 0.5 angstroms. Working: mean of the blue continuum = 8.63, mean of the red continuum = 9.47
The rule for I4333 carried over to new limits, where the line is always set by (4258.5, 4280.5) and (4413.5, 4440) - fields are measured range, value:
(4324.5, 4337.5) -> -0.5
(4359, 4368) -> -1.5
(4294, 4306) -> 0.0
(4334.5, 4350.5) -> -0.3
